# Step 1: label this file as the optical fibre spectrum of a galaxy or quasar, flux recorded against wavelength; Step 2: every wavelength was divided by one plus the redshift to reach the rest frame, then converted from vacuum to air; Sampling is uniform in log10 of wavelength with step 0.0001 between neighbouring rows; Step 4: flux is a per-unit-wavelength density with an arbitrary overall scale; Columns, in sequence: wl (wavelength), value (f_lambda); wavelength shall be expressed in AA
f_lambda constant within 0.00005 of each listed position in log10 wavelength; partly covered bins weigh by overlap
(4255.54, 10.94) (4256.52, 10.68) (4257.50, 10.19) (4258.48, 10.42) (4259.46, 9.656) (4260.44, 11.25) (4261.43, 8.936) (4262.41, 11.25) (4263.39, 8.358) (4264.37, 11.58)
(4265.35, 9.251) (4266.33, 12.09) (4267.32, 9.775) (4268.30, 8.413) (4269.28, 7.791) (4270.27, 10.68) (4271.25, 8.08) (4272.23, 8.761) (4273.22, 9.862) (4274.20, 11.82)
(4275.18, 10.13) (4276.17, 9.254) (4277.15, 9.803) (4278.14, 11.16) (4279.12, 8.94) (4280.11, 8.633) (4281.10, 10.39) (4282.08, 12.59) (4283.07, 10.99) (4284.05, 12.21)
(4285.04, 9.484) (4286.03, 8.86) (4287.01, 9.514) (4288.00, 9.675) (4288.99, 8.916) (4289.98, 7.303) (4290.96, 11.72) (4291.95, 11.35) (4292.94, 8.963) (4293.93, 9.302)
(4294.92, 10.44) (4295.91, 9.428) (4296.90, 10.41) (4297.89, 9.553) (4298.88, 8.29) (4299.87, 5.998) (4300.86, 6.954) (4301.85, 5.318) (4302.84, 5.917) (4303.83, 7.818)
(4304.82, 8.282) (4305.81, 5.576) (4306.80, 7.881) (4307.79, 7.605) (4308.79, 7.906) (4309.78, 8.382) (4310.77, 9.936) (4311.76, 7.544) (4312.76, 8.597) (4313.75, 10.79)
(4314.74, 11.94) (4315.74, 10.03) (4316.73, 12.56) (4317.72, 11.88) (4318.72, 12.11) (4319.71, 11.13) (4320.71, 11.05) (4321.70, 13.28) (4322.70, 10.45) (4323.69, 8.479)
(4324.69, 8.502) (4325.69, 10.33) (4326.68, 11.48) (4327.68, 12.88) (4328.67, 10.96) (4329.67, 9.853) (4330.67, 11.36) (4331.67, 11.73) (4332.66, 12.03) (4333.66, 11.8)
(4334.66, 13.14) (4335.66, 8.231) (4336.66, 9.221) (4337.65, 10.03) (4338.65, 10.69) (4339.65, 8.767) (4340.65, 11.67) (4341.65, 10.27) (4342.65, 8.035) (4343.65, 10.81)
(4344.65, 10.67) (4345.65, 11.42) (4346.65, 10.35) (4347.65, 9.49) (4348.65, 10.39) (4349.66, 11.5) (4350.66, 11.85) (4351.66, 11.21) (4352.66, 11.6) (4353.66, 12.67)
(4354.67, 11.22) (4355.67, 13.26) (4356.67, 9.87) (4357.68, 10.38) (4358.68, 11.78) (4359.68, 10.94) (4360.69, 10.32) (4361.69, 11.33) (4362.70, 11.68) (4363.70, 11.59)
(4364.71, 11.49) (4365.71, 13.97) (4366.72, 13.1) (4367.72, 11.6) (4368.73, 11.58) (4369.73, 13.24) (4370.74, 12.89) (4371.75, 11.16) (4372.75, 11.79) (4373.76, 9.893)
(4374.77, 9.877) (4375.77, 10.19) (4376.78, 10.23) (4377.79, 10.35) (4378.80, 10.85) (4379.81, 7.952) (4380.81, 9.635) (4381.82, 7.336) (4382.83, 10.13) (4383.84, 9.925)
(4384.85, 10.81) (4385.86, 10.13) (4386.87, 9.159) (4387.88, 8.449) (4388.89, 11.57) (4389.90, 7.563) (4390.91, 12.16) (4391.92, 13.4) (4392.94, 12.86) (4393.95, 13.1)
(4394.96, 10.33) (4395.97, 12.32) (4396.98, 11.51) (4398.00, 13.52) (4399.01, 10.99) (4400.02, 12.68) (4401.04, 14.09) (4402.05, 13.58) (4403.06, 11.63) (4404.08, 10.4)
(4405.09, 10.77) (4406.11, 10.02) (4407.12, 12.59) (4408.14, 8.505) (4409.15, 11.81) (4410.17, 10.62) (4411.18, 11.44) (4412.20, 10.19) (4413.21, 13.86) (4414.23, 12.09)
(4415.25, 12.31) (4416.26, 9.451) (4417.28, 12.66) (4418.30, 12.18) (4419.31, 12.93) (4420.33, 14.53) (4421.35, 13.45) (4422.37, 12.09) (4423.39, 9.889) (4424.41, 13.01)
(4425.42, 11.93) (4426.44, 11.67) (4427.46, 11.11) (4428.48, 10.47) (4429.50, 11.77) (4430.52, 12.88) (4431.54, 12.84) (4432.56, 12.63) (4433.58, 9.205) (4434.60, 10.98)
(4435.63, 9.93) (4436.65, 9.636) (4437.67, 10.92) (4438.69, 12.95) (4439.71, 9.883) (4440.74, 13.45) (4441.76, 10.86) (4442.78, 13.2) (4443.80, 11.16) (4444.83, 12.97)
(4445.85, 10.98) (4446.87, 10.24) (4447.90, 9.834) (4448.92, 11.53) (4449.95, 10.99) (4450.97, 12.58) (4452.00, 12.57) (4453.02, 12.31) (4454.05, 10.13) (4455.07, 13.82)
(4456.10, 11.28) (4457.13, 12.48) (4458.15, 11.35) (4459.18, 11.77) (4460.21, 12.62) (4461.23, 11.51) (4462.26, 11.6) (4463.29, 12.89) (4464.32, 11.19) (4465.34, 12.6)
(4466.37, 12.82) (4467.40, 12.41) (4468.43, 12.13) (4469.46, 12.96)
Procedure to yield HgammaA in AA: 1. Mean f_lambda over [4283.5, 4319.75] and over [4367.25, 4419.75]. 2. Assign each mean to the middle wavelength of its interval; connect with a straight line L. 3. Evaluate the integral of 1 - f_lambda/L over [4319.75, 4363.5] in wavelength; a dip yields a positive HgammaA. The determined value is -3.7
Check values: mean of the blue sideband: 9.16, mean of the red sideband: 11.2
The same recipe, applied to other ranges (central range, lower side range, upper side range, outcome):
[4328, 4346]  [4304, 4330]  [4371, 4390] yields -1.20 AA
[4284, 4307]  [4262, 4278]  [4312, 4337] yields 3.71 AA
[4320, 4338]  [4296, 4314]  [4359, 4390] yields -3.95 AA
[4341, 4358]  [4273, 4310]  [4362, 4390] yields -1.15 AA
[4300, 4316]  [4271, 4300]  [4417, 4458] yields 3.18 AA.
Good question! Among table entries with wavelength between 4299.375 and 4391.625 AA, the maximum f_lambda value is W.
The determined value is 13.97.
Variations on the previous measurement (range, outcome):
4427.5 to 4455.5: 13.82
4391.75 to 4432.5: 14.53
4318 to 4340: 13.28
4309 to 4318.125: 12.56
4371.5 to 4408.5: 14.09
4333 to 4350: 13.14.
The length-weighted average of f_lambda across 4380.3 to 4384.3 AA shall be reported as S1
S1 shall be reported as 9.26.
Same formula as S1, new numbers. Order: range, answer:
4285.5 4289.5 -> 9.23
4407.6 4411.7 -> 10.6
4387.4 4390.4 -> 9.21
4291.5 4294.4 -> 9.84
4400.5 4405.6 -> 12.1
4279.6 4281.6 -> 9.51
